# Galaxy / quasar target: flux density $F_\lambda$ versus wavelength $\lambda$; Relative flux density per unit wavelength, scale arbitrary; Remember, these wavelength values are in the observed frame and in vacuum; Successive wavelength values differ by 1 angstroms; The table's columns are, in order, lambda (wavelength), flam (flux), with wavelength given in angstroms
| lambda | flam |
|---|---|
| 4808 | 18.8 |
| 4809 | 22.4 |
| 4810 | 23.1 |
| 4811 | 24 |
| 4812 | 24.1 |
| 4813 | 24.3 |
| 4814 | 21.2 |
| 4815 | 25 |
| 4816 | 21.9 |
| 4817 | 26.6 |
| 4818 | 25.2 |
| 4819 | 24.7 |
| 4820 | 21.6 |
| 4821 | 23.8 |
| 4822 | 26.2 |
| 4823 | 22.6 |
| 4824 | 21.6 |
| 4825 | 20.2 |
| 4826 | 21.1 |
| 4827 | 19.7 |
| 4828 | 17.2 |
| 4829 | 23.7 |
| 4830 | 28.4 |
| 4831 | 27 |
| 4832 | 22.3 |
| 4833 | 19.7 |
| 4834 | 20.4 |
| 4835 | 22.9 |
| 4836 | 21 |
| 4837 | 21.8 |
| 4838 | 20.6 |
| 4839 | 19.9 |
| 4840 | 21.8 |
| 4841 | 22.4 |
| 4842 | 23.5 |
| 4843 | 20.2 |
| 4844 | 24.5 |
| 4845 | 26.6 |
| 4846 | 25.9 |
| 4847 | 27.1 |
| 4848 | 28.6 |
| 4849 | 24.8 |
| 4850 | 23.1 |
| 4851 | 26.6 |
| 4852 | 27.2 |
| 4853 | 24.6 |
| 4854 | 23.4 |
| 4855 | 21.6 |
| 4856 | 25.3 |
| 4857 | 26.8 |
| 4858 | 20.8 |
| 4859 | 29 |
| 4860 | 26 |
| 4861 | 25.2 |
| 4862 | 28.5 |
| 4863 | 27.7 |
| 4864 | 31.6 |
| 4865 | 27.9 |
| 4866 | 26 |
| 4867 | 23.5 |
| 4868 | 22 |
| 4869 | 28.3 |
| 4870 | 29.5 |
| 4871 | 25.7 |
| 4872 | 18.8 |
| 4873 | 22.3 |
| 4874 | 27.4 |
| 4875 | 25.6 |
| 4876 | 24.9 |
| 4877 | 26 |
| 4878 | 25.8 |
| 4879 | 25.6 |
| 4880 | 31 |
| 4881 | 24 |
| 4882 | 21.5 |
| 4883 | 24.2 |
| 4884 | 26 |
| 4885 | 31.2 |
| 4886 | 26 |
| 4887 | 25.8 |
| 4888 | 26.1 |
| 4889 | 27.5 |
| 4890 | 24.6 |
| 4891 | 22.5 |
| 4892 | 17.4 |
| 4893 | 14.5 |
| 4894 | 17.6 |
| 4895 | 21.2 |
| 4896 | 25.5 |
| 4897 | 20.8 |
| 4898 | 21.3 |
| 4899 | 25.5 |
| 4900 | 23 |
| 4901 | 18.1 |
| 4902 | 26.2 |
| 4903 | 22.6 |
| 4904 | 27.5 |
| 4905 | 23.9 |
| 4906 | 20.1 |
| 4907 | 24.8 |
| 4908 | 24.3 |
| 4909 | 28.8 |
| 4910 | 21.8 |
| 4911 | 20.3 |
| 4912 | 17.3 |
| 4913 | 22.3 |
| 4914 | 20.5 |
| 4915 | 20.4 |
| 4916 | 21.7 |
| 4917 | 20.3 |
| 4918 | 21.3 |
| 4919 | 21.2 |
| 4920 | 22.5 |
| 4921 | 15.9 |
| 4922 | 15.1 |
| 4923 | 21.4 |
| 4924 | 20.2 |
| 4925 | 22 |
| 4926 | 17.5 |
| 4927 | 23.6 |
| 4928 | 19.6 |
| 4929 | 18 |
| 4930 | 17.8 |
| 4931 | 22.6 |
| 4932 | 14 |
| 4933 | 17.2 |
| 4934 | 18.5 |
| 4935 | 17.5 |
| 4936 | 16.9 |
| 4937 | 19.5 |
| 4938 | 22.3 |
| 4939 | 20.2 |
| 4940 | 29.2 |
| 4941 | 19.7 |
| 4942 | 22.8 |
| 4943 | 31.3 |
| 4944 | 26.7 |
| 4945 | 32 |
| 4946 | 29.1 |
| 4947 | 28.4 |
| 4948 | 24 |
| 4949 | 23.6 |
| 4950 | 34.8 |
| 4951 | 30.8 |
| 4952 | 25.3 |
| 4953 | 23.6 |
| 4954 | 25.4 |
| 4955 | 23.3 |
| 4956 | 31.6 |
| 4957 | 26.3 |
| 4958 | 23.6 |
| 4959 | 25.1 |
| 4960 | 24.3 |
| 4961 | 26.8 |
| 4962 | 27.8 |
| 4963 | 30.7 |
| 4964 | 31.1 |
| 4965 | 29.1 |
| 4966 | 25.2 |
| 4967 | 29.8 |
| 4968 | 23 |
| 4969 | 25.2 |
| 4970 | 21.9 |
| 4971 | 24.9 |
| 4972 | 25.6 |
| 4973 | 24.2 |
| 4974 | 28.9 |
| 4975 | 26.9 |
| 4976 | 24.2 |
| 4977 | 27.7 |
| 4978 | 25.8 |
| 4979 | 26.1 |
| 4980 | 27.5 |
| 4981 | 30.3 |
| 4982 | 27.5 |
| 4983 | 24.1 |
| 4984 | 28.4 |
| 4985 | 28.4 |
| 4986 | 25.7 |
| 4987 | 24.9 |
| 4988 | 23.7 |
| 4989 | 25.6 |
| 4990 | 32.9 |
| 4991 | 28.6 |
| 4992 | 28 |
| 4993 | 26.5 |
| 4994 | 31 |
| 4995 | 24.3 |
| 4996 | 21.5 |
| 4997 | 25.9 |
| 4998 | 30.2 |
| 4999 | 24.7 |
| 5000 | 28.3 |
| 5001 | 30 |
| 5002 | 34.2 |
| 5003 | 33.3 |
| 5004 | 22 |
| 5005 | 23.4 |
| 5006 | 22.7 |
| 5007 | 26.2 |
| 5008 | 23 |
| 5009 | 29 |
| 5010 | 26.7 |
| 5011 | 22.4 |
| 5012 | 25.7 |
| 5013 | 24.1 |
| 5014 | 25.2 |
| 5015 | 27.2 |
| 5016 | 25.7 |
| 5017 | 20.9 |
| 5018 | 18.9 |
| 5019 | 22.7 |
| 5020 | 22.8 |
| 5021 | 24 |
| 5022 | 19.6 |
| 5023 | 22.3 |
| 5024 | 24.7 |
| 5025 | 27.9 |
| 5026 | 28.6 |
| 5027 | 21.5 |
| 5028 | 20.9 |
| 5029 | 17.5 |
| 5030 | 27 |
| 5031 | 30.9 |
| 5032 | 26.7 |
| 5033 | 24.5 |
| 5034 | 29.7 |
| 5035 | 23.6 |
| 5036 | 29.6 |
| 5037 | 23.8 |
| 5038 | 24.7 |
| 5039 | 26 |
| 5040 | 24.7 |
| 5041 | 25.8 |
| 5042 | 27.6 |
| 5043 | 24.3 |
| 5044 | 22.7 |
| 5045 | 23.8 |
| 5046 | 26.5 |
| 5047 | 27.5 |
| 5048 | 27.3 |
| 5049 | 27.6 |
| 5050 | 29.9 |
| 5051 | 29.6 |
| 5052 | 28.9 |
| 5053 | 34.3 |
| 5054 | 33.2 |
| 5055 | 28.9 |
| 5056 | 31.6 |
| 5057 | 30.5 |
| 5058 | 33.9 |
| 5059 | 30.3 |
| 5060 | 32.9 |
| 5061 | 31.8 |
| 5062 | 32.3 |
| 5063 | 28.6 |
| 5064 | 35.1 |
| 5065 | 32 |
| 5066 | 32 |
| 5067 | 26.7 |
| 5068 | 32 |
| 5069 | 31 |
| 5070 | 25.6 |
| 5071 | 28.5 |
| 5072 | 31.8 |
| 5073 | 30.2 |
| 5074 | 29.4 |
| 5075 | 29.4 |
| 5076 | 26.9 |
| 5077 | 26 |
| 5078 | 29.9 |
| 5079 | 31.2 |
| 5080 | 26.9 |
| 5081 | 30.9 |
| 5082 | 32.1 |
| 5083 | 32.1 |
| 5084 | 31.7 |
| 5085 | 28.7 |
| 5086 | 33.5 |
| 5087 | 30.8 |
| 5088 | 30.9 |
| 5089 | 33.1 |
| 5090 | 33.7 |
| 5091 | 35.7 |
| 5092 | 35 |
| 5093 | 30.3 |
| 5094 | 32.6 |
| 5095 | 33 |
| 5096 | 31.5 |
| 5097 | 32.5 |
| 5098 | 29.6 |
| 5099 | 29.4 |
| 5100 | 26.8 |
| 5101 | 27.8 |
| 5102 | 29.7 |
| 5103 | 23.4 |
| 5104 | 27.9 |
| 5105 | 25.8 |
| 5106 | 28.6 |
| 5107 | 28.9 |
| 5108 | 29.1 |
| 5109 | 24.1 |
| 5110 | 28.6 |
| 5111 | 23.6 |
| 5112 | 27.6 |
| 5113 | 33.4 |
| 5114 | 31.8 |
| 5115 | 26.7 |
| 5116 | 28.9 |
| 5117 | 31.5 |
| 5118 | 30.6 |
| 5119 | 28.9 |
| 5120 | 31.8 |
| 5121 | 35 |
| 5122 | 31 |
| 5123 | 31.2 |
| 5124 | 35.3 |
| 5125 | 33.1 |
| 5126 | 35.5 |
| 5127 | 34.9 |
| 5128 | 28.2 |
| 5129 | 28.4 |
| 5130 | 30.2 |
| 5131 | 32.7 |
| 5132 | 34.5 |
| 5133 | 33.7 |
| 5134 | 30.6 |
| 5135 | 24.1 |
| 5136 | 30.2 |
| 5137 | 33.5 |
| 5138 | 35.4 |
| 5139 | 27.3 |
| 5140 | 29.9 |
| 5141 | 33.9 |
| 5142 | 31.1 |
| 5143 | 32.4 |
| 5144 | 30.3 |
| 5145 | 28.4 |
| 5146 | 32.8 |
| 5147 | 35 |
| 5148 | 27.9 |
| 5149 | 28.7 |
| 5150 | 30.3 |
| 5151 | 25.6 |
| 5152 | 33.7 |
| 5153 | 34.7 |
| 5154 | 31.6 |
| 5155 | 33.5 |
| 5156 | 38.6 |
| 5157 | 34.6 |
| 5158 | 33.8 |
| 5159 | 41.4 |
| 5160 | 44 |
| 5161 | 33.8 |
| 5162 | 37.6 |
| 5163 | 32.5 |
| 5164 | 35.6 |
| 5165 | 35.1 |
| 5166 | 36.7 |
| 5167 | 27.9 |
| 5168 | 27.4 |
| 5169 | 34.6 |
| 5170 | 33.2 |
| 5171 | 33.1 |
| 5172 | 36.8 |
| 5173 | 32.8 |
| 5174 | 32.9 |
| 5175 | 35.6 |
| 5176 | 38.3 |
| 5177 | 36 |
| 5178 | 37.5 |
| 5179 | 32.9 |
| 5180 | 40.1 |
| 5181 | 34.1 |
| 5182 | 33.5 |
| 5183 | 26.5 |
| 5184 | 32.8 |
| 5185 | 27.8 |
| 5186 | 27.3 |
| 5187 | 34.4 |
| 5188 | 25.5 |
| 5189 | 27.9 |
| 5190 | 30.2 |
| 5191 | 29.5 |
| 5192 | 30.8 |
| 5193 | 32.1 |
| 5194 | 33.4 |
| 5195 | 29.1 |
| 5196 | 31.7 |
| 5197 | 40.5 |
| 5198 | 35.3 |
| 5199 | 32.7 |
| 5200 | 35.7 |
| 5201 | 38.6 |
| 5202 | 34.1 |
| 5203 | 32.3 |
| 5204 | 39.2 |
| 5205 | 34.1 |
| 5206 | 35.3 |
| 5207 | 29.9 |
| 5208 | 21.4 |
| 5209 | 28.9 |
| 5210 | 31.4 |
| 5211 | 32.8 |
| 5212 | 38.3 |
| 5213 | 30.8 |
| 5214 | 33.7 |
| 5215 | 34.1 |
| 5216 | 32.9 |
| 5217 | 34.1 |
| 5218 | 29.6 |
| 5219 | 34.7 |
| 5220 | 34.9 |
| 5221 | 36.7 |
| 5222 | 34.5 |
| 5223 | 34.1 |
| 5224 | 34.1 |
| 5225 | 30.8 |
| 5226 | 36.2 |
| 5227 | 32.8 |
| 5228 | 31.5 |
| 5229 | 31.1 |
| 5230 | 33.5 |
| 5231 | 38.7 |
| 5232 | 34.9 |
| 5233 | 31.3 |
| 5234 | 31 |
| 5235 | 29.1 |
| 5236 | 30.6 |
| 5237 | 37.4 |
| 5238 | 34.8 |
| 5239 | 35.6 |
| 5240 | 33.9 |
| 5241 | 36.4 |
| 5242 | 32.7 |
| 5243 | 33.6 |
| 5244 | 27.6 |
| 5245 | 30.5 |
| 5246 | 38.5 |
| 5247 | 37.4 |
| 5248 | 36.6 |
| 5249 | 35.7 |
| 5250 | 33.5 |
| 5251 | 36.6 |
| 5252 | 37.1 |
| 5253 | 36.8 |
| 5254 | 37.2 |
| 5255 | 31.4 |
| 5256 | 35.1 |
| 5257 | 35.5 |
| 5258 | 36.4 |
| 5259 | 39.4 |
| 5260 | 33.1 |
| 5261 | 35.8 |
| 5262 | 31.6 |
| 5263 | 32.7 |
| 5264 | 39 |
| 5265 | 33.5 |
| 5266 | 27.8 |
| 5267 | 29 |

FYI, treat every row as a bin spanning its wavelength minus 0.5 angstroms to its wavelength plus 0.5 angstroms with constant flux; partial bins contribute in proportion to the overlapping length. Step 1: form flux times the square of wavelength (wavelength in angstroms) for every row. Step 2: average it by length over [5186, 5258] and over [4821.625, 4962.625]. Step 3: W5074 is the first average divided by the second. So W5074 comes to 1.61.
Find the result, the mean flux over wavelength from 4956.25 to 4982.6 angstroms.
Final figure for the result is 26.6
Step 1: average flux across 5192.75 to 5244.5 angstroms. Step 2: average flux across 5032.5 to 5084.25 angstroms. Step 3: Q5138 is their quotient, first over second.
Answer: 1.15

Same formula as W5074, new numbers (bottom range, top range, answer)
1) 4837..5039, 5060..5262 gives 1.43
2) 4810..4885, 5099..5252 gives 1.52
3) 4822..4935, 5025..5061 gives 1.27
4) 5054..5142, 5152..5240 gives 1.14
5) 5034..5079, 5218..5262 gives 1.28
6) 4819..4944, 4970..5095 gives 1.28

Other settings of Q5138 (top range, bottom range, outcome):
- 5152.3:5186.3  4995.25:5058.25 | 1.31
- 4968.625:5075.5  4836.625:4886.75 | 1.07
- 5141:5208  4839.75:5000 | 1.35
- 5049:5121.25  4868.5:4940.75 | 1.35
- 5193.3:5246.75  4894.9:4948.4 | 1.52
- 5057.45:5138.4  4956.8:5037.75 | 1.18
